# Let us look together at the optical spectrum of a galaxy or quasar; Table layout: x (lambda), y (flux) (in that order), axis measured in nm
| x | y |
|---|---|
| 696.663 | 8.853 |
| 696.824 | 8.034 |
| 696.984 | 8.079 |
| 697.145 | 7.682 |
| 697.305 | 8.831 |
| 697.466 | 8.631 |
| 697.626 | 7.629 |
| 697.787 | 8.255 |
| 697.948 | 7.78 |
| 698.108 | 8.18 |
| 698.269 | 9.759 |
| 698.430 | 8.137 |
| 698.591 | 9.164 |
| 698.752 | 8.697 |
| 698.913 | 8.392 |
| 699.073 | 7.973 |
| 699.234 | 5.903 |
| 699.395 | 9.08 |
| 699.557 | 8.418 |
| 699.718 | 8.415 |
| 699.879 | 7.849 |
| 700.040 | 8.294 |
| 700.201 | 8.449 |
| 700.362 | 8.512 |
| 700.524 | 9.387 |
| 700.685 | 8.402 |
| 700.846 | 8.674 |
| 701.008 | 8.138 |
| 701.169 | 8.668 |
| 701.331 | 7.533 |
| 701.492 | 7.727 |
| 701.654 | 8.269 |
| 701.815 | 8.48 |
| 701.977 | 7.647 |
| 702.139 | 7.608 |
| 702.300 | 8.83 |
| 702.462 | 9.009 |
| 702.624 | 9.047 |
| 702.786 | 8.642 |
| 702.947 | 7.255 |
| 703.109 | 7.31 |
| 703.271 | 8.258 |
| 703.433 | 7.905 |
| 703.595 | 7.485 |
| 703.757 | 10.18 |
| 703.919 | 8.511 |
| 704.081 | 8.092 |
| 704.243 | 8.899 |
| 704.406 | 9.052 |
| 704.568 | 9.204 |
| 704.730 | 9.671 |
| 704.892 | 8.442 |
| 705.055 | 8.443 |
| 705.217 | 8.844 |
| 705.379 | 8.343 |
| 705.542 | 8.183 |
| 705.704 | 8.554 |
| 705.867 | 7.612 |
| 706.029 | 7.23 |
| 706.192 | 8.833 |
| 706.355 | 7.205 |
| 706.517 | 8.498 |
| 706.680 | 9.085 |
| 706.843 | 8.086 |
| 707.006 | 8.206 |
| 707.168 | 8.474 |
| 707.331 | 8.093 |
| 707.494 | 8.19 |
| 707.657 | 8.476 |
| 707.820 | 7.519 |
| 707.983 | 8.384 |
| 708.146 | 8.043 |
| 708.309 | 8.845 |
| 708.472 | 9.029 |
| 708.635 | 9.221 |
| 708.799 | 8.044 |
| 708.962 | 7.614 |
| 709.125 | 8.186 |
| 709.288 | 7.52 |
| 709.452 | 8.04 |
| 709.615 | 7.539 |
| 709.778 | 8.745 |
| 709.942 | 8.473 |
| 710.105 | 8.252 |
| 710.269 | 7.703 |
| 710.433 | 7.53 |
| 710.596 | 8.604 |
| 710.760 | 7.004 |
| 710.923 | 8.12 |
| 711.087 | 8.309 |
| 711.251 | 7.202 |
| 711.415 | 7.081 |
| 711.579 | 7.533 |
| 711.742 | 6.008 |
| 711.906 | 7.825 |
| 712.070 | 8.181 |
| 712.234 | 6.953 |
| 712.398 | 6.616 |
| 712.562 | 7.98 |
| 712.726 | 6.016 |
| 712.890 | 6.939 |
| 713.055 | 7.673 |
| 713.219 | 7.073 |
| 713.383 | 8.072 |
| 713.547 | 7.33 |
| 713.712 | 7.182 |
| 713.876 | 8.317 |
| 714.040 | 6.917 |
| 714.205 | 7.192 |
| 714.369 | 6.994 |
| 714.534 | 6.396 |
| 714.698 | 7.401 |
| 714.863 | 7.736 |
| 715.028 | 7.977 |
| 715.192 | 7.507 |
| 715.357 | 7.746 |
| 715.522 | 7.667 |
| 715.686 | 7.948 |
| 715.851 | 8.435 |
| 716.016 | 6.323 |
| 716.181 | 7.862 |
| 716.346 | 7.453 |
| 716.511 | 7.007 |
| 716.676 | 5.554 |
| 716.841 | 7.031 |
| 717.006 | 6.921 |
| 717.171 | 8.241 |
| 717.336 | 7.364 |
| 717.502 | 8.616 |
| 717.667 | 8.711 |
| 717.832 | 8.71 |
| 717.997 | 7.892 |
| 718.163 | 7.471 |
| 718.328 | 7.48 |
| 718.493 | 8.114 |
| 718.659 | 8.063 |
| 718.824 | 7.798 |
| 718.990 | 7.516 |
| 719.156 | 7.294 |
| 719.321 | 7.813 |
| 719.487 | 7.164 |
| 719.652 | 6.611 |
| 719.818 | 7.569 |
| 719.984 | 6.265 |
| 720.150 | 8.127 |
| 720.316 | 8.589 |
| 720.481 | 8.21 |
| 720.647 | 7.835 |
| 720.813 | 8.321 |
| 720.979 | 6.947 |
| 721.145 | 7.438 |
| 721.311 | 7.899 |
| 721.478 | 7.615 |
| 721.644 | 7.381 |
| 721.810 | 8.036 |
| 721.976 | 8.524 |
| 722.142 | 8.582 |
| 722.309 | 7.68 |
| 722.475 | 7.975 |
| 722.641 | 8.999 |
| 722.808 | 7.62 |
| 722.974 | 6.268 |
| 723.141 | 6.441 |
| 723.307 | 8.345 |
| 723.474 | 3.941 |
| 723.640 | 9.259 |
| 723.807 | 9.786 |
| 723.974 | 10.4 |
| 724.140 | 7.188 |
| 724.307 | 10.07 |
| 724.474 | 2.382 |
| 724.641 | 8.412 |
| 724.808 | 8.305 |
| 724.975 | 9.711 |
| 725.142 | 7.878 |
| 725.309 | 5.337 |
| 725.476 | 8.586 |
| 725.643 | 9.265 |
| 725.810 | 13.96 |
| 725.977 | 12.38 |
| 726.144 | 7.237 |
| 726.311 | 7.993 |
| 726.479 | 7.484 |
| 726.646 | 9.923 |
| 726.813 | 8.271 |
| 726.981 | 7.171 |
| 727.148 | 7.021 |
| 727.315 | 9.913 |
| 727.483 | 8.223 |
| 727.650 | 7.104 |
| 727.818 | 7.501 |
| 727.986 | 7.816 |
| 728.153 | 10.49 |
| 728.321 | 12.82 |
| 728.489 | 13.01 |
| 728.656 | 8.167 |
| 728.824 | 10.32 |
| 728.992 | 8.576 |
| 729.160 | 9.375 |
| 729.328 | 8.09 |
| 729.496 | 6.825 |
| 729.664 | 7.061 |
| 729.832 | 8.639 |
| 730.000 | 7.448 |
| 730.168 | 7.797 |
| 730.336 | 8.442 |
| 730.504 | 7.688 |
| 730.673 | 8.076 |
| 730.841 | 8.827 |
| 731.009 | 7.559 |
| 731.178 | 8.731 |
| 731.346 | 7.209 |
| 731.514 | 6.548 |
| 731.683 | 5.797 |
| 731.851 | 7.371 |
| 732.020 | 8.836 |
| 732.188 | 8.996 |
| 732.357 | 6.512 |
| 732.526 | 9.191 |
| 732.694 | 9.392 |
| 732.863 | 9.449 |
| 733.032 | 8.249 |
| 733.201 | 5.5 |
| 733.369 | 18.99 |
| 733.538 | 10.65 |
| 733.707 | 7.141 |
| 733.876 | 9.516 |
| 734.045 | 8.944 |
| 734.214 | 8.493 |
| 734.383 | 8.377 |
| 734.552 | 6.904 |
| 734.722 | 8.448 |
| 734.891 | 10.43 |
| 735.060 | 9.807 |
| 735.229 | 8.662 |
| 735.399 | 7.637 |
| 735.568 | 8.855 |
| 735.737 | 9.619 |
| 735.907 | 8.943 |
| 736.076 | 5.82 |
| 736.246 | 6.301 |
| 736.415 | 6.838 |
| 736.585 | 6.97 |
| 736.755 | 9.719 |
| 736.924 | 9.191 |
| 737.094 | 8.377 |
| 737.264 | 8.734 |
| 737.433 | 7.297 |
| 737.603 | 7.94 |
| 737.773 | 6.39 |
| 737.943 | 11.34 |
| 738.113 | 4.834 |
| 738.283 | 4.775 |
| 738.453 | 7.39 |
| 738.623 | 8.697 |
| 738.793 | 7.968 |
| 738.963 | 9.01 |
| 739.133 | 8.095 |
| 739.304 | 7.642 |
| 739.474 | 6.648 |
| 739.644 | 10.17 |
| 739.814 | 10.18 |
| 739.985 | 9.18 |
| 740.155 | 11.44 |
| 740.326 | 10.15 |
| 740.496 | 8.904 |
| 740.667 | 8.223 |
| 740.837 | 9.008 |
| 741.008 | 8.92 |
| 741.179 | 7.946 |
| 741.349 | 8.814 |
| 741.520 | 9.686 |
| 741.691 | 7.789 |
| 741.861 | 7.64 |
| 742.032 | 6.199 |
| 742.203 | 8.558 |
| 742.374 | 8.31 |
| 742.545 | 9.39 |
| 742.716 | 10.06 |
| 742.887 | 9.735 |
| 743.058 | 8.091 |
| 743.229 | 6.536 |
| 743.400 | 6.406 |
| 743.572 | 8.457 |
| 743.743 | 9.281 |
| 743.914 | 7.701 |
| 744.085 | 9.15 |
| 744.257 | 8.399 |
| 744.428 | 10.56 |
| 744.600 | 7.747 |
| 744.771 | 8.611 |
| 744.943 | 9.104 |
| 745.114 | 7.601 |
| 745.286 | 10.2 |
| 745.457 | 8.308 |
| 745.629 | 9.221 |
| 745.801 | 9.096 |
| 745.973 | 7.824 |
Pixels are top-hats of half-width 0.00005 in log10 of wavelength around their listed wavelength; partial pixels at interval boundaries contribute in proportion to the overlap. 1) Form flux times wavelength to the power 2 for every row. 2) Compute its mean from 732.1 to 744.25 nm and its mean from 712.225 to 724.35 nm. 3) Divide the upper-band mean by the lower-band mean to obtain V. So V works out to 1.2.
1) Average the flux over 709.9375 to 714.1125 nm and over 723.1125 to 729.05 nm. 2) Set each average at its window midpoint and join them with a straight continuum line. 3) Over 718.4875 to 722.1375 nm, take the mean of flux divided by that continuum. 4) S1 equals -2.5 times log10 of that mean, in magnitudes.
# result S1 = 0.06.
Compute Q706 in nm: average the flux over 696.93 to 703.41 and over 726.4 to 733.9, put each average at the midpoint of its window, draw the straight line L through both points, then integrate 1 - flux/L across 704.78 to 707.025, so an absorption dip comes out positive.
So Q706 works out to 0.02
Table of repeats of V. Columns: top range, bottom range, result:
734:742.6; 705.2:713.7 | 1.14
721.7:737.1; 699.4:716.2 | 1.12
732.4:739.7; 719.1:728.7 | 1.06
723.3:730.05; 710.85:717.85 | 1.20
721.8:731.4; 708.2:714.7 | 1.14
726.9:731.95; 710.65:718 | 1.17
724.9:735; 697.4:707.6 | 1.13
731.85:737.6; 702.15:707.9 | 1.12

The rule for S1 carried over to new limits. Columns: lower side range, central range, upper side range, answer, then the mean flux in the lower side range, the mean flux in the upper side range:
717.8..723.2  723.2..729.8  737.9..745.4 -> -0.09 mag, 7.7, 8.5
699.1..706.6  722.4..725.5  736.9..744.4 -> 0.09 mag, 8.32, 8.39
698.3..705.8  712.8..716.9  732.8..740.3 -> 0.15 mag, 8.4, 8.54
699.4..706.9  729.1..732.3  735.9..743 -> 0.07 mag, 8.38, 8.31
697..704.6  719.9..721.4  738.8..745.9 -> 0.10 mag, 8.34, 8.68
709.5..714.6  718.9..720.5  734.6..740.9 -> 0.04 mag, 7.48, 8.36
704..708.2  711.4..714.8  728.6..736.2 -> 0.16 mag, 8.37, 8.48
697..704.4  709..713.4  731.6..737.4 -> 0.11 mag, 8.32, 8.6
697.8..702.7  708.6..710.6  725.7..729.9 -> 0.07 mag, 8.35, 9.02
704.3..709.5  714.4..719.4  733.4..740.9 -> 0.11 mag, 8.35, 8.47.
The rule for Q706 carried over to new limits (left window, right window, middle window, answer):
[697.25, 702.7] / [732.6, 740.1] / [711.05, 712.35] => 0.164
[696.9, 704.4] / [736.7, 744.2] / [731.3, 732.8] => 0.105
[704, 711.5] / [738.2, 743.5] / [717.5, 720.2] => 0.200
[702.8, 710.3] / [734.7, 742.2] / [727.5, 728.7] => -0.174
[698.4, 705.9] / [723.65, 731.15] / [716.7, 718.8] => 0.174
